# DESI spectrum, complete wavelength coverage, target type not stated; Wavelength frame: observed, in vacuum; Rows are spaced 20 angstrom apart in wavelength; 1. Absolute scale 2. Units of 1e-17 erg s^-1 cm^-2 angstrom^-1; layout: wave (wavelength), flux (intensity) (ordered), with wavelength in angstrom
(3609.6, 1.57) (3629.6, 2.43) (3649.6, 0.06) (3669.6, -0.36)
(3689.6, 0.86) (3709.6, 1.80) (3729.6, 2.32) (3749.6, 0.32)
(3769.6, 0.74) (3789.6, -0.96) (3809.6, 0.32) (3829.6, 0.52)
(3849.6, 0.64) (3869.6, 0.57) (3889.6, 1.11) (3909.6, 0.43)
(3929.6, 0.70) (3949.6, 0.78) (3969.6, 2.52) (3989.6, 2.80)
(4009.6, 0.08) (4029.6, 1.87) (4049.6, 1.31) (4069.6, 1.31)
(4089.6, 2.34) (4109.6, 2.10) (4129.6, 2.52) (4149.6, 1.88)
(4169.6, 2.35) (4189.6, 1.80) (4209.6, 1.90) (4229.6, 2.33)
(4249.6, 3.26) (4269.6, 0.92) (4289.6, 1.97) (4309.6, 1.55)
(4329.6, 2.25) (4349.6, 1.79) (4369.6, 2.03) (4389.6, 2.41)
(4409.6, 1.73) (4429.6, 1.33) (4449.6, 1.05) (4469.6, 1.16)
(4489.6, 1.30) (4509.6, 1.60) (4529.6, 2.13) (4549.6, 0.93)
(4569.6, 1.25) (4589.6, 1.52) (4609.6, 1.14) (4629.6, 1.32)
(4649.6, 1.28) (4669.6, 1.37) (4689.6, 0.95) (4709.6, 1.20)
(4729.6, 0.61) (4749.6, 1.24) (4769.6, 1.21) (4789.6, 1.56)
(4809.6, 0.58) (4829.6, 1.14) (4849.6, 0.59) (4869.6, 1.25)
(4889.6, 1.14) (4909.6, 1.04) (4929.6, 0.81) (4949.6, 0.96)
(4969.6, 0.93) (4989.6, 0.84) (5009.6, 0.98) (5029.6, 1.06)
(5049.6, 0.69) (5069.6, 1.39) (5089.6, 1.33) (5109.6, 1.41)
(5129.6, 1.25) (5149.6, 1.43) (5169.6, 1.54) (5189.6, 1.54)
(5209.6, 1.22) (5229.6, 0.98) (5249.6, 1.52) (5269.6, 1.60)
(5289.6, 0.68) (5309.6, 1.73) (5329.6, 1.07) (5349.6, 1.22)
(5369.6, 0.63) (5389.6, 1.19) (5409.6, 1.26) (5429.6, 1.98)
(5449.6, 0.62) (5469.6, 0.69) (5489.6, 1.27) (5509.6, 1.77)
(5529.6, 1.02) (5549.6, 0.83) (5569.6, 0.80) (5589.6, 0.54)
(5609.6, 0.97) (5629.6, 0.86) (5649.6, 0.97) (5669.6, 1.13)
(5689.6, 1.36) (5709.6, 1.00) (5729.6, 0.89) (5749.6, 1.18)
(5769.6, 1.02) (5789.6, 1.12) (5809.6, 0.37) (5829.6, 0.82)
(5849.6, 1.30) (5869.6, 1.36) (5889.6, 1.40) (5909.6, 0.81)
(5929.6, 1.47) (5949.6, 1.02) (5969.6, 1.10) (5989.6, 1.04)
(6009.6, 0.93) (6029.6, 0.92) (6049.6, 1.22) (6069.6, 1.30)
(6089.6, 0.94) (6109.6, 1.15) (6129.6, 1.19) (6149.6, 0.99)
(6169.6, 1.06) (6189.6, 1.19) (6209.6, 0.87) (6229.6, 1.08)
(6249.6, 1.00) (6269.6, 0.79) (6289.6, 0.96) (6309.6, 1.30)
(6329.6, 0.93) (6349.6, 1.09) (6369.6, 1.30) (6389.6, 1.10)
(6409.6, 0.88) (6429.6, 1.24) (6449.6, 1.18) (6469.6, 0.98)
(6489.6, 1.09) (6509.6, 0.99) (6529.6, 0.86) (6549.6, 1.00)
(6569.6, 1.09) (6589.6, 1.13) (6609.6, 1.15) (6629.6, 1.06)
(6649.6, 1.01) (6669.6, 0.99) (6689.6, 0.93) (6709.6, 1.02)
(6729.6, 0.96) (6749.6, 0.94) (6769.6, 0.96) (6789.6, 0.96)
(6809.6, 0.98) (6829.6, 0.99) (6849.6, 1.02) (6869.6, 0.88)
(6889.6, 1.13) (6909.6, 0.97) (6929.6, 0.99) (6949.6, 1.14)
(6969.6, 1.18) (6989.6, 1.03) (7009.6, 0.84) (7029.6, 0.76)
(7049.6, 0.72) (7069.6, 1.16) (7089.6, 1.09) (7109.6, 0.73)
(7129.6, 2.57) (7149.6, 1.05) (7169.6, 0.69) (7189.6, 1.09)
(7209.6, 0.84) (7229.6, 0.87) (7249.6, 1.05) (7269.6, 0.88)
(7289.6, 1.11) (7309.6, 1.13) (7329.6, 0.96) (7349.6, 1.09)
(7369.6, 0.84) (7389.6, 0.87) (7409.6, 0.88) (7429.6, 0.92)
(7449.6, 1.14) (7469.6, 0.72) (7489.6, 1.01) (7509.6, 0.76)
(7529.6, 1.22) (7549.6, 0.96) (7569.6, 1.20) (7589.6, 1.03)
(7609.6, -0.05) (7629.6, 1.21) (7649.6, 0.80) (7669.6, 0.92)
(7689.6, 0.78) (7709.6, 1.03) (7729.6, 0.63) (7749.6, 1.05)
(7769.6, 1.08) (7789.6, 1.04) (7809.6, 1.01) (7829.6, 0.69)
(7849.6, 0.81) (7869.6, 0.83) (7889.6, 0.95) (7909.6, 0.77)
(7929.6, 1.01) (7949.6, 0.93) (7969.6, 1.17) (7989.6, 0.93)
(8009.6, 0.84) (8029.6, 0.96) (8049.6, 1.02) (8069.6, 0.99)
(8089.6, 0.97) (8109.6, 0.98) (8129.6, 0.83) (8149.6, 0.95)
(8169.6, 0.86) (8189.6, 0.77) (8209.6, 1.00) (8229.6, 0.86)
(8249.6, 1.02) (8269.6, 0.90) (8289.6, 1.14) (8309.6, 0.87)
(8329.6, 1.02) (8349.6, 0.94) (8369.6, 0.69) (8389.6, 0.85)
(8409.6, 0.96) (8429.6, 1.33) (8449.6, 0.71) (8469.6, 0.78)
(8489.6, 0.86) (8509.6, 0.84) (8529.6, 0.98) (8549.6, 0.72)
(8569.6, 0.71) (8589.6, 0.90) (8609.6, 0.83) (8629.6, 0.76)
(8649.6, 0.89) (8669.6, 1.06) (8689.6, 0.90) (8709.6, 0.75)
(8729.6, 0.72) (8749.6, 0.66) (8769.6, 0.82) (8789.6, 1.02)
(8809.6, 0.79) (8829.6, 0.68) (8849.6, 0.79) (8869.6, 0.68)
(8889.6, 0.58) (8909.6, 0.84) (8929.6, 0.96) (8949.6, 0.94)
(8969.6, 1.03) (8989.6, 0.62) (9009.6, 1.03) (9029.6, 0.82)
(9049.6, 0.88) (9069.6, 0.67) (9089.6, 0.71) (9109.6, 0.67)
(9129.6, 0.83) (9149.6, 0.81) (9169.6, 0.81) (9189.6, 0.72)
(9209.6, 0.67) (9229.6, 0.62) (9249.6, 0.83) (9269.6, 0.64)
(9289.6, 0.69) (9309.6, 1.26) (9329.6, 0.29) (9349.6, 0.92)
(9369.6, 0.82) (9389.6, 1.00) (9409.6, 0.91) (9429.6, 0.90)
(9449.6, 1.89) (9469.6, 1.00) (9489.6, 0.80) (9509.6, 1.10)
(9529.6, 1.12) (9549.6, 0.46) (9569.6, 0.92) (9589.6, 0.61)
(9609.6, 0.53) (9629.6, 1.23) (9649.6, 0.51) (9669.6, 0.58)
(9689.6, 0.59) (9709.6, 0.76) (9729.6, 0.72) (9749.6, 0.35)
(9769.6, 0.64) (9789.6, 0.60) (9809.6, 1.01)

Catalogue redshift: 0.085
